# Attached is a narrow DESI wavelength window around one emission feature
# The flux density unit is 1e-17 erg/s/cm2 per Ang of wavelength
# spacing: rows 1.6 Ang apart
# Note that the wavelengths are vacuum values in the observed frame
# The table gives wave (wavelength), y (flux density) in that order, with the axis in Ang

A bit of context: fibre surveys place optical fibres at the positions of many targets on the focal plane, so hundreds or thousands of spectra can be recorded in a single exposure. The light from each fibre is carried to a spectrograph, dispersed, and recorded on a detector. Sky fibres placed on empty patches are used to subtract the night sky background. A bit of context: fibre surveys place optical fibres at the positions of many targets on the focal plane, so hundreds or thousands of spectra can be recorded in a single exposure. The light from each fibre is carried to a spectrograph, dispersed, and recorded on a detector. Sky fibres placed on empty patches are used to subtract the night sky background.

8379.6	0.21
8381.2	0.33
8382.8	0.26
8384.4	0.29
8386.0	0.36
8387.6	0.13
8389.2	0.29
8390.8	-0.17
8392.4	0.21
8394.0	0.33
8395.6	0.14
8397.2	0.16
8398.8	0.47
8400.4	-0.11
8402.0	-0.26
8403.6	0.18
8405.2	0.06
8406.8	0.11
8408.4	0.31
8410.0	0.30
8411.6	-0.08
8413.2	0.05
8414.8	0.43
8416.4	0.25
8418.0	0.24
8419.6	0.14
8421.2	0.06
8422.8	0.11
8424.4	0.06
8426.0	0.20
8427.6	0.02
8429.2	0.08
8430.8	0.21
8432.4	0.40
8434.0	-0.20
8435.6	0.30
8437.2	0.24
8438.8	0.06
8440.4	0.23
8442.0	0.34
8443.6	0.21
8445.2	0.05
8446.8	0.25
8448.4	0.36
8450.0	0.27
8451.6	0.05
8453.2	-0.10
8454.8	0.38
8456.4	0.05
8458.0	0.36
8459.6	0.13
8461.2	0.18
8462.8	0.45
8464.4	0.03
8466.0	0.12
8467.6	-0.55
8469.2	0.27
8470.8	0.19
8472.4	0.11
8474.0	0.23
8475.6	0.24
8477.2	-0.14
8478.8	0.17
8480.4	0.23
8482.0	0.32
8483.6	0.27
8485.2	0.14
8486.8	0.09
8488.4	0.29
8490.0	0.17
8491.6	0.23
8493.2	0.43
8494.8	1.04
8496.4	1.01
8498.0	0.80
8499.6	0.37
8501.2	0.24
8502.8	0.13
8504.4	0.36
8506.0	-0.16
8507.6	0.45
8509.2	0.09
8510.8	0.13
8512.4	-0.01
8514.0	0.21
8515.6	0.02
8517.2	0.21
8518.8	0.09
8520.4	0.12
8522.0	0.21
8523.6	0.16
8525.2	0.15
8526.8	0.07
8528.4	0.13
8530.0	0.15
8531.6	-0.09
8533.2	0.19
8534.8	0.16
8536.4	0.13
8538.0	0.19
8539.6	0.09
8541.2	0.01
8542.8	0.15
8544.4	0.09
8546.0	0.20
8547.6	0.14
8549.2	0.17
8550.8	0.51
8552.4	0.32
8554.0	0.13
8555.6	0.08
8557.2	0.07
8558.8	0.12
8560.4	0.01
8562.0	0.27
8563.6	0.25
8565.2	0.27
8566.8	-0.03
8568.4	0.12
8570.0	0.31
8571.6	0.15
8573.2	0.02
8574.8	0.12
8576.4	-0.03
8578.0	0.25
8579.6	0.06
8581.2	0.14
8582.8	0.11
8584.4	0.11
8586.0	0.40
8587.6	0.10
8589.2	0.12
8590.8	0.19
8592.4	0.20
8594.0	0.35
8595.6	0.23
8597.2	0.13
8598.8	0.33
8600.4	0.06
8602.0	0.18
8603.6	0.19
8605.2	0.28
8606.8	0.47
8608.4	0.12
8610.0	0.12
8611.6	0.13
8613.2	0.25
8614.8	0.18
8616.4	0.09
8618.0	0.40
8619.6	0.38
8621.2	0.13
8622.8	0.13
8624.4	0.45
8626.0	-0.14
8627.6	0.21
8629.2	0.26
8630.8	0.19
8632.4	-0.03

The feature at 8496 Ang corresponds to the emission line H-gamma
